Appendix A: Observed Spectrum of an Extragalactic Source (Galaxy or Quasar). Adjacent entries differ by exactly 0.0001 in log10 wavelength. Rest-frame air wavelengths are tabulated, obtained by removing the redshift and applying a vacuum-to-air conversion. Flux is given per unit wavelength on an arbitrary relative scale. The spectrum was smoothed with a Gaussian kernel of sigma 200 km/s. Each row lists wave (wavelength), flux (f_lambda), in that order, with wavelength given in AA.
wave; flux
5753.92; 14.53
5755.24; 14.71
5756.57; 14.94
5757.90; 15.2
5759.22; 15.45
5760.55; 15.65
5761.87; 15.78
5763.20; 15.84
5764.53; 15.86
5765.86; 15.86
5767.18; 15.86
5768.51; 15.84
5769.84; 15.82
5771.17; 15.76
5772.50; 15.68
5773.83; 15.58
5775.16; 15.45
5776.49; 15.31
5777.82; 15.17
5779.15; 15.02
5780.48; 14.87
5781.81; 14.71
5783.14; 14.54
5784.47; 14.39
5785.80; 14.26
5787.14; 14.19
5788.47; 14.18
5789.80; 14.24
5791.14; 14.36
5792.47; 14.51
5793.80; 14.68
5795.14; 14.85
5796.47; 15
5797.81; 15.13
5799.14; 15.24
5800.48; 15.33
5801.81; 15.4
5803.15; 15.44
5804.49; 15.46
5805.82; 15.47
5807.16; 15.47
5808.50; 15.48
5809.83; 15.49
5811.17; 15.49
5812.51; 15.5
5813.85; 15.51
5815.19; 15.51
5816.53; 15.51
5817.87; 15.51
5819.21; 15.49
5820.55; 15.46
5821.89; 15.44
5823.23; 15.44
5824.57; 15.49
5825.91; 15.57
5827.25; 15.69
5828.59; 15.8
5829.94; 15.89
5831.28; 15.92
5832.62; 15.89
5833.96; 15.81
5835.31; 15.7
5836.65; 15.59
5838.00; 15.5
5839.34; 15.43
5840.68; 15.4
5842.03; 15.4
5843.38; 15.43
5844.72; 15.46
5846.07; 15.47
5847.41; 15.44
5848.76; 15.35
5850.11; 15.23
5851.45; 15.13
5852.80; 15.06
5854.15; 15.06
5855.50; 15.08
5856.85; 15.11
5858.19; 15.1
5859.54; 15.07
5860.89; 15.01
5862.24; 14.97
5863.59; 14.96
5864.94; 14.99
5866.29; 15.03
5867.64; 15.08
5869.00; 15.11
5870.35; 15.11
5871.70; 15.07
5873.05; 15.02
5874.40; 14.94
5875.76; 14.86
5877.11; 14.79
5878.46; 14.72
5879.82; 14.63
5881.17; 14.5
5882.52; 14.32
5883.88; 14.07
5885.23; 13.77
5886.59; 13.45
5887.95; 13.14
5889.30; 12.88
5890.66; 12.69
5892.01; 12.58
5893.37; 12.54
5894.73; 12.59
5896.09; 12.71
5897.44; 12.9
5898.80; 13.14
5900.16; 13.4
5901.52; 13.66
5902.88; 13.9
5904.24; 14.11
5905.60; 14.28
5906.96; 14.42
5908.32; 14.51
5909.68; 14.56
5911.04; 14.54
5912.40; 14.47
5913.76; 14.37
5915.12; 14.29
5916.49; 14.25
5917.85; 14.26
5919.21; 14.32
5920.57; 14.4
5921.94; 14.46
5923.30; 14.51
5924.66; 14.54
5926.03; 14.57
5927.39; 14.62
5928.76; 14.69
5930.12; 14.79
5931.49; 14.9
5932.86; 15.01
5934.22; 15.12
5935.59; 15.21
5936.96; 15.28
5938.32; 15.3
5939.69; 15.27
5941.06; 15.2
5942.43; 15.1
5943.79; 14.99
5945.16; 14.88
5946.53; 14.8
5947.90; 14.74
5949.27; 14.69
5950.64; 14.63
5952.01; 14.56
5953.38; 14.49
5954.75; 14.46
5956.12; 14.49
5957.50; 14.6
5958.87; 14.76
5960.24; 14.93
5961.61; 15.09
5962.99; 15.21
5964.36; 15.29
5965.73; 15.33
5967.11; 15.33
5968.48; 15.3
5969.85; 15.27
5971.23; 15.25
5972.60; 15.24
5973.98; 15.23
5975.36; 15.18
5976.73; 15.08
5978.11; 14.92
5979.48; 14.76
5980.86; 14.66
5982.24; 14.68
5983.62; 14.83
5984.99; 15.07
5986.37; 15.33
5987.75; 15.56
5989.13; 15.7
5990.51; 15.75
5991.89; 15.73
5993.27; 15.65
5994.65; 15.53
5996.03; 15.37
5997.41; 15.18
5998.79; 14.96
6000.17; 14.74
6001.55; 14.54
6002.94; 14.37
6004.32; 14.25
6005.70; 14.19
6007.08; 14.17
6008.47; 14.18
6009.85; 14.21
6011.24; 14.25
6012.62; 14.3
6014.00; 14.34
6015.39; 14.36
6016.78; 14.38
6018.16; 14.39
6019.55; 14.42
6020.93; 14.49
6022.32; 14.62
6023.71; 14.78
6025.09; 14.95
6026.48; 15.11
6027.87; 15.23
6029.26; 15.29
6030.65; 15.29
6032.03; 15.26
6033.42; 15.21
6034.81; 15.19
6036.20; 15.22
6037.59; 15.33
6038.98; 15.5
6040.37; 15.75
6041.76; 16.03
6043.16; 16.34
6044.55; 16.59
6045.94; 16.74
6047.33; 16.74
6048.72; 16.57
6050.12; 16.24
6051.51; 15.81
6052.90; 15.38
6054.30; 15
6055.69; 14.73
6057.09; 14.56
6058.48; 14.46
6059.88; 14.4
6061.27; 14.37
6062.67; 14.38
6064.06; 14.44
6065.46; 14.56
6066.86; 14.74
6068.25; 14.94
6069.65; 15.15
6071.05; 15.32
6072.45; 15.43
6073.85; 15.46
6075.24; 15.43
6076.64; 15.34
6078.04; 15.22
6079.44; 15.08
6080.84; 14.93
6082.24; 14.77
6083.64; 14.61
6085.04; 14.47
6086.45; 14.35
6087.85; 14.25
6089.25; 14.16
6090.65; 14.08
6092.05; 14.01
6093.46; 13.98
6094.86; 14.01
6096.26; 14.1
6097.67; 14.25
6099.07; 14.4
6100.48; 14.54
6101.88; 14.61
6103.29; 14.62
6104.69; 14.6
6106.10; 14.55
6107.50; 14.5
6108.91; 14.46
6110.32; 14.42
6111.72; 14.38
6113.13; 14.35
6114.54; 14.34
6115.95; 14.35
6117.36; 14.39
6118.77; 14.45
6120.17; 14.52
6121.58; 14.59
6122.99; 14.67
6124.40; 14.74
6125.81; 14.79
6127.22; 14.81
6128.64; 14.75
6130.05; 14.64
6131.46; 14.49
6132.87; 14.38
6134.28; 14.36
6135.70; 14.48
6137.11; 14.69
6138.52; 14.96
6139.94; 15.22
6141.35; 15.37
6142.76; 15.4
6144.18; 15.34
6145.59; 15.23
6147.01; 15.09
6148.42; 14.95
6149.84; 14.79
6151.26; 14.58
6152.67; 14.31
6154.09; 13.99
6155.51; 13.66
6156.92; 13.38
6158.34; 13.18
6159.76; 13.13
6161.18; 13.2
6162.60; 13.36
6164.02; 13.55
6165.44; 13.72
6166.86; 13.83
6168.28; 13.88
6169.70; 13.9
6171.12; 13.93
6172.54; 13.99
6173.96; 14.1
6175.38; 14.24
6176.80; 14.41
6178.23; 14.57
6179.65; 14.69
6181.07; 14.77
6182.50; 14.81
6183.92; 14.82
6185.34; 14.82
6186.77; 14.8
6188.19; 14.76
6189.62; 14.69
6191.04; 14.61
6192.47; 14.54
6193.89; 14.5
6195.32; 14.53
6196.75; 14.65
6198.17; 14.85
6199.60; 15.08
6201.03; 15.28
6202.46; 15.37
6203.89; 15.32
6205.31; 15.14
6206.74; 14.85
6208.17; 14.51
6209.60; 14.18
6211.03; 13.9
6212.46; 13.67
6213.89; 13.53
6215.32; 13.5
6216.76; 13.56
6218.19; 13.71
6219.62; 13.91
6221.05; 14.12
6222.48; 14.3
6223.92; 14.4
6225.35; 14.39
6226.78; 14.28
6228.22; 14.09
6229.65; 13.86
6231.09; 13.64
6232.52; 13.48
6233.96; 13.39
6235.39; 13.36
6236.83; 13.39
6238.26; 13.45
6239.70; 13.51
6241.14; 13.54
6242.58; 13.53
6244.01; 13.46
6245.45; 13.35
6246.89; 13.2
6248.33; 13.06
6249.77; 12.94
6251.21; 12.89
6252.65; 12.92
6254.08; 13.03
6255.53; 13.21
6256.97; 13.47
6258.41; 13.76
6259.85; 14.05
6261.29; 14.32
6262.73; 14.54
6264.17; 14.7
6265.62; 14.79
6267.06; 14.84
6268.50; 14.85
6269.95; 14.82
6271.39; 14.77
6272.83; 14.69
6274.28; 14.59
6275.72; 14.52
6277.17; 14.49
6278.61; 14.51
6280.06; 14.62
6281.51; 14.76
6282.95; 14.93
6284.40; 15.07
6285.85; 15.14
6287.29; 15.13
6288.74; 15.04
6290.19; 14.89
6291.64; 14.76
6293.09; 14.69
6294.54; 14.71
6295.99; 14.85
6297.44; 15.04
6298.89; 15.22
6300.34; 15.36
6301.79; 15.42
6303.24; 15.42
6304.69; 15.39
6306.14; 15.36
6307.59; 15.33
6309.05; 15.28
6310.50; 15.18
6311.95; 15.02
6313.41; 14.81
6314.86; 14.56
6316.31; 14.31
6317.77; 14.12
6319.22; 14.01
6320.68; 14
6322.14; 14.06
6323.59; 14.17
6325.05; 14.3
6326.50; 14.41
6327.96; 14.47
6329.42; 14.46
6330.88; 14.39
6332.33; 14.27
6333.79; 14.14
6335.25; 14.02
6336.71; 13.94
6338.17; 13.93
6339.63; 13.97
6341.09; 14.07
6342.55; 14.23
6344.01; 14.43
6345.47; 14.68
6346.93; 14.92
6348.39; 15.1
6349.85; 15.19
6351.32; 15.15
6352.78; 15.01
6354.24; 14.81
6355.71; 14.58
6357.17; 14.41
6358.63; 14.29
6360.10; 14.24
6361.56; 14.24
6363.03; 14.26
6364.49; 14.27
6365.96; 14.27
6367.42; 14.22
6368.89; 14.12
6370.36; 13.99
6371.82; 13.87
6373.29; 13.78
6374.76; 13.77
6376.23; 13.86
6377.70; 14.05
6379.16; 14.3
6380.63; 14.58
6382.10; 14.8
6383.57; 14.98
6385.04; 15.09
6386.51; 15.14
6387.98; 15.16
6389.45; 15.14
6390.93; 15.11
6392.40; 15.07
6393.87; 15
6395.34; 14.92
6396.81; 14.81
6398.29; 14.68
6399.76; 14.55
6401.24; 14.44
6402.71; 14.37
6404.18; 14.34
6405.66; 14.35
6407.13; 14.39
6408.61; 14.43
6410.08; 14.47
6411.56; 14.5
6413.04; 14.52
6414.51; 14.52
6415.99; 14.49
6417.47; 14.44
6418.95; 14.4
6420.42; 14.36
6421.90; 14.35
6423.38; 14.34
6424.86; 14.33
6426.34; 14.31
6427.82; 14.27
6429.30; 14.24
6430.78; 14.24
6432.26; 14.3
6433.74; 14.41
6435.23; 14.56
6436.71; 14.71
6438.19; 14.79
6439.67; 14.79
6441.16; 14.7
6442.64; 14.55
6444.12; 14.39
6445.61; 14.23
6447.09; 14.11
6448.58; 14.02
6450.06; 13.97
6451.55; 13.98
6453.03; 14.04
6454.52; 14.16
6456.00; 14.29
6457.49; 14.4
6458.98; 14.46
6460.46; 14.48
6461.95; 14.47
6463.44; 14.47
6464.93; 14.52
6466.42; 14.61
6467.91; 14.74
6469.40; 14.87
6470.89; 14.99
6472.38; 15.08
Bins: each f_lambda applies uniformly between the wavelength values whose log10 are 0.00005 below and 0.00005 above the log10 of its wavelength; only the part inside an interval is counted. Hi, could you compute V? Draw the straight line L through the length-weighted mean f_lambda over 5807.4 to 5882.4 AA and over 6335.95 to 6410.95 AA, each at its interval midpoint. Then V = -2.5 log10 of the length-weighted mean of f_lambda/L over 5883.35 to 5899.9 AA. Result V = 0.17 mag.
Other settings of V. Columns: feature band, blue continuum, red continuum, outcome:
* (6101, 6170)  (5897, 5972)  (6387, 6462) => 0.013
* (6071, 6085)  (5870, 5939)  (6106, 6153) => -0.040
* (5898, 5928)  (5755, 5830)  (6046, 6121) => 0.060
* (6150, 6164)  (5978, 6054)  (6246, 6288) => 0.073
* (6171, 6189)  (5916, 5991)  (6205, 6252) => -0.045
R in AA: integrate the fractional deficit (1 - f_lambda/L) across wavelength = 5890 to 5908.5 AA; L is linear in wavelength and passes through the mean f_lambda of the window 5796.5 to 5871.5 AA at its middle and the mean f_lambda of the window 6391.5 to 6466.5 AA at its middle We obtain 2.3 AA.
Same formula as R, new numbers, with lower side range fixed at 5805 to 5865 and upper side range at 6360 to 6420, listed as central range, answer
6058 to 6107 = 1.24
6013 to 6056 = -0.70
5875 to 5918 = 4.12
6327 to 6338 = 0.27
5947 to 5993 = 0.47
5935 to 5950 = 0.20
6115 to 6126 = 0.29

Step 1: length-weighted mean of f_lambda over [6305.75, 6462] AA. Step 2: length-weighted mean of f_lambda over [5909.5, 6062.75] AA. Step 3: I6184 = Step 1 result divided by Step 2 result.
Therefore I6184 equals 1.0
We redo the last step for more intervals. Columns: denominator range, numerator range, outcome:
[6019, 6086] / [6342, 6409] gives 0.96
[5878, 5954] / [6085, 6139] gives 1.01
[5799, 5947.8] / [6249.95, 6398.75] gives 0.98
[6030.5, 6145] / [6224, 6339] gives 0.96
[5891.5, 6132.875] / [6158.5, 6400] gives 0.97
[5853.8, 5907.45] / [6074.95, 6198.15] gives 1.02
